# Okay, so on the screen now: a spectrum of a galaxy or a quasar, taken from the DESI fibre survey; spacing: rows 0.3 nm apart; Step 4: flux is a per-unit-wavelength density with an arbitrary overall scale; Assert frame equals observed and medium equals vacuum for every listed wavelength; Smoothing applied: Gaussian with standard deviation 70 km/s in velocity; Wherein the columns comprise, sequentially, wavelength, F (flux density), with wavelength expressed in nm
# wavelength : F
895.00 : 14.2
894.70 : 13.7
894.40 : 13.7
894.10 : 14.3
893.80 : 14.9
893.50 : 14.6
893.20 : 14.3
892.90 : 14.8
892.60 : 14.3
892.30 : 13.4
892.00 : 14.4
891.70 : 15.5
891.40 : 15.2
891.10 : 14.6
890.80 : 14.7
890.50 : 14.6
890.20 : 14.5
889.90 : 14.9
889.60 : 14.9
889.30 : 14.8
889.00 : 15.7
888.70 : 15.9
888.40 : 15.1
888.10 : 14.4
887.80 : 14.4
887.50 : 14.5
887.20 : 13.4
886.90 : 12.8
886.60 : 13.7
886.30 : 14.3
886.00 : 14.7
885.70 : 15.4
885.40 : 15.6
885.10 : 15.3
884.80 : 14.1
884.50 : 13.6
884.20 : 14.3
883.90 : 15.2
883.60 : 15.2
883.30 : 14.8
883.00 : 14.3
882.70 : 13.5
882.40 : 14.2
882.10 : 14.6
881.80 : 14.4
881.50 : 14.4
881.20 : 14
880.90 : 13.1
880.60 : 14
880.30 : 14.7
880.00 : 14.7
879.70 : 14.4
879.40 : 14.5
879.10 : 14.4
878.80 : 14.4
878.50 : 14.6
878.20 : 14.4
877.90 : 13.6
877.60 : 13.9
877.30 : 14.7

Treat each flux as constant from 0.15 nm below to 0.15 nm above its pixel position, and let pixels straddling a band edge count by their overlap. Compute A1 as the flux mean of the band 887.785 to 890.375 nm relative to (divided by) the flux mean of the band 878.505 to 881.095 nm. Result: 1.05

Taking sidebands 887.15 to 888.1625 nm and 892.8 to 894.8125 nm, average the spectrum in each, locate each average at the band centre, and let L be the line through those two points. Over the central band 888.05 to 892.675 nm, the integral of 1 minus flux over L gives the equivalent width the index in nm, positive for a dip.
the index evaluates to -0.18 nm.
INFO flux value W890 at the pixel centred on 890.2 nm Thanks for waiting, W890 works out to 14.5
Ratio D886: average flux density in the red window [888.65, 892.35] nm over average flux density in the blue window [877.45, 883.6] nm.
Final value 1.0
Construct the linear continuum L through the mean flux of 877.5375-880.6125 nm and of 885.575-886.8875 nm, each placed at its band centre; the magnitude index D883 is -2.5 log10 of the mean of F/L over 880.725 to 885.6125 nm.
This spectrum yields -0.01 mag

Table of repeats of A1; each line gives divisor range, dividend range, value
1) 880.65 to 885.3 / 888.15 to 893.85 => 1.03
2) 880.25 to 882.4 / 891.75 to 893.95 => 1.02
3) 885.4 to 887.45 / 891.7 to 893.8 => 1.02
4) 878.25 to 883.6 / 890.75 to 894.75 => 1.01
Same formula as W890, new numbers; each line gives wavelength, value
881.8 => 14.4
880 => 14.7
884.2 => 14.3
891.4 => 15.2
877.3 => 14.7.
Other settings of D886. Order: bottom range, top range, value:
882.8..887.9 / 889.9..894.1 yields 1.01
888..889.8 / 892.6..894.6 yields 0.95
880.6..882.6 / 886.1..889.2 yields 1.02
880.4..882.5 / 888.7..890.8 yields 1.06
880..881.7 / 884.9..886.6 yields 1.06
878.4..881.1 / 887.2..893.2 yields 1.03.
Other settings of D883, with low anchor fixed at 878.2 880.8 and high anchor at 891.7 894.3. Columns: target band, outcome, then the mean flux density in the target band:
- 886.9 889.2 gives -0.02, 14.6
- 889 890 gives -0.04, 15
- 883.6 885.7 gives -0.03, 14.8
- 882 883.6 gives 0.01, 14.4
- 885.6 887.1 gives 0.02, 14.1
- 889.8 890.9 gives -0.02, 14.7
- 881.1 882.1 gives 0.01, 14.3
